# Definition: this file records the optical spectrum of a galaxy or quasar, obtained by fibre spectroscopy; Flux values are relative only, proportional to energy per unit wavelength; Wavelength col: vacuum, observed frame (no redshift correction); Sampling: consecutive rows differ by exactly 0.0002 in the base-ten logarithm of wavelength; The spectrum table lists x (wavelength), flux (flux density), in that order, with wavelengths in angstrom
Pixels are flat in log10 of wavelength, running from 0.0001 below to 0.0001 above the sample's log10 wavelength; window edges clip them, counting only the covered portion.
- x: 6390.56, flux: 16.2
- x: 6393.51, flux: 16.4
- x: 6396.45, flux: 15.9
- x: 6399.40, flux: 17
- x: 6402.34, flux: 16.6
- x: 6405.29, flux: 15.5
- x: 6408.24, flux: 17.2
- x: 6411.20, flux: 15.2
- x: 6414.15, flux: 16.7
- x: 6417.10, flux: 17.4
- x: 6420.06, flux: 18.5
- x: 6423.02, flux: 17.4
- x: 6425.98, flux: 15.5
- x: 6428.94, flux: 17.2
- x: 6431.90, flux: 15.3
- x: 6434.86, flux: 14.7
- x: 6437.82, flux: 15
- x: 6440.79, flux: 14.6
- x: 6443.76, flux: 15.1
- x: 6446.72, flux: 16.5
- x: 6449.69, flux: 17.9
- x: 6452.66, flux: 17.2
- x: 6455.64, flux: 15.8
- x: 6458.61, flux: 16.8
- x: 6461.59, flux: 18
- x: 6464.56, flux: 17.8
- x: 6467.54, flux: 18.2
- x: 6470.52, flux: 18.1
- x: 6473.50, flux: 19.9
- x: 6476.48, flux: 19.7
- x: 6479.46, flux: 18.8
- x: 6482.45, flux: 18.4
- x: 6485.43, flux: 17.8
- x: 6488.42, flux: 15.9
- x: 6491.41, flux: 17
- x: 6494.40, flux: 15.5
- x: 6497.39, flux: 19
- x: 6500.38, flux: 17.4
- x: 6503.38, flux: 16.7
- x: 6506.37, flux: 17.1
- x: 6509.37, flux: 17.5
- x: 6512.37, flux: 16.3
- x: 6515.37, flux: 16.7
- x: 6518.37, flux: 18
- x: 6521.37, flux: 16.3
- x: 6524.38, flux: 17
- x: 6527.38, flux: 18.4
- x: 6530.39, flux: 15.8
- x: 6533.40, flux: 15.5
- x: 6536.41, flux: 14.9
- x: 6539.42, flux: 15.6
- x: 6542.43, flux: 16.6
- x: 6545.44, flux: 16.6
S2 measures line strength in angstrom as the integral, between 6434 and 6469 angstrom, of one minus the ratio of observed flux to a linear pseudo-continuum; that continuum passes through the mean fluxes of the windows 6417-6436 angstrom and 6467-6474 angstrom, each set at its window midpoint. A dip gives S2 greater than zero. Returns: 2.5 angstrom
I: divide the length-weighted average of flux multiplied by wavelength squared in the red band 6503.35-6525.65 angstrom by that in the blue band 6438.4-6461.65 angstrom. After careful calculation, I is 1.06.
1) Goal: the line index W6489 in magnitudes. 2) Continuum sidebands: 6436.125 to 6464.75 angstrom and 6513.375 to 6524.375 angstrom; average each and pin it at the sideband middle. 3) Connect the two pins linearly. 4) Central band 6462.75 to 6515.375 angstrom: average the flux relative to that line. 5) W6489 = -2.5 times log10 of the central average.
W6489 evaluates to -0.06 mag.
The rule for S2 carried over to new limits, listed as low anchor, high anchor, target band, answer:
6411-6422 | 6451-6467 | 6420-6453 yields 2.1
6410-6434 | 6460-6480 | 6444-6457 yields 0.8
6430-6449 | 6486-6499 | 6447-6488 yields -4.4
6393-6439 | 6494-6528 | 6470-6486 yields -1.9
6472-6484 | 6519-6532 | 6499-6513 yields 0.6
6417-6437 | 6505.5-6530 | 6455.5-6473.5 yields -1.1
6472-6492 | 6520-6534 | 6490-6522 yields 0.6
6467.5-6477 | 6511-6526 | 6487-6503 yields 0.9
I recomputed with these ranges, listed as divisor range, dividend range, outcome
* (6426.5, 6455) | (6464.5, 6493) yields 1.15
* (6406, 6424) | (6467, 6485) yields 1.13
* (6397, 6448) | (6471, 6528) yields 1.11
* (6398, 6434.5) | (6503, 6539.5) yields 1.04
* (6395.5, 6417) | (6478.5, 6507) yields 1.09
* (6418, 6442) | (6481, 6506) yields 1.09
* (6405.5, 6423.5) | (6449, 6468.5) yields 1.04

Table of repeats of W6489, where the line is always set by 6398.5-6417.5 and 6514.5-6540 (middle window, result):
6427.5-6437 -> 0.052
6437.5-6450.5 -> 0.046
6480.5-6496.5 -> -0.037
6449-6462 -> -0.035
